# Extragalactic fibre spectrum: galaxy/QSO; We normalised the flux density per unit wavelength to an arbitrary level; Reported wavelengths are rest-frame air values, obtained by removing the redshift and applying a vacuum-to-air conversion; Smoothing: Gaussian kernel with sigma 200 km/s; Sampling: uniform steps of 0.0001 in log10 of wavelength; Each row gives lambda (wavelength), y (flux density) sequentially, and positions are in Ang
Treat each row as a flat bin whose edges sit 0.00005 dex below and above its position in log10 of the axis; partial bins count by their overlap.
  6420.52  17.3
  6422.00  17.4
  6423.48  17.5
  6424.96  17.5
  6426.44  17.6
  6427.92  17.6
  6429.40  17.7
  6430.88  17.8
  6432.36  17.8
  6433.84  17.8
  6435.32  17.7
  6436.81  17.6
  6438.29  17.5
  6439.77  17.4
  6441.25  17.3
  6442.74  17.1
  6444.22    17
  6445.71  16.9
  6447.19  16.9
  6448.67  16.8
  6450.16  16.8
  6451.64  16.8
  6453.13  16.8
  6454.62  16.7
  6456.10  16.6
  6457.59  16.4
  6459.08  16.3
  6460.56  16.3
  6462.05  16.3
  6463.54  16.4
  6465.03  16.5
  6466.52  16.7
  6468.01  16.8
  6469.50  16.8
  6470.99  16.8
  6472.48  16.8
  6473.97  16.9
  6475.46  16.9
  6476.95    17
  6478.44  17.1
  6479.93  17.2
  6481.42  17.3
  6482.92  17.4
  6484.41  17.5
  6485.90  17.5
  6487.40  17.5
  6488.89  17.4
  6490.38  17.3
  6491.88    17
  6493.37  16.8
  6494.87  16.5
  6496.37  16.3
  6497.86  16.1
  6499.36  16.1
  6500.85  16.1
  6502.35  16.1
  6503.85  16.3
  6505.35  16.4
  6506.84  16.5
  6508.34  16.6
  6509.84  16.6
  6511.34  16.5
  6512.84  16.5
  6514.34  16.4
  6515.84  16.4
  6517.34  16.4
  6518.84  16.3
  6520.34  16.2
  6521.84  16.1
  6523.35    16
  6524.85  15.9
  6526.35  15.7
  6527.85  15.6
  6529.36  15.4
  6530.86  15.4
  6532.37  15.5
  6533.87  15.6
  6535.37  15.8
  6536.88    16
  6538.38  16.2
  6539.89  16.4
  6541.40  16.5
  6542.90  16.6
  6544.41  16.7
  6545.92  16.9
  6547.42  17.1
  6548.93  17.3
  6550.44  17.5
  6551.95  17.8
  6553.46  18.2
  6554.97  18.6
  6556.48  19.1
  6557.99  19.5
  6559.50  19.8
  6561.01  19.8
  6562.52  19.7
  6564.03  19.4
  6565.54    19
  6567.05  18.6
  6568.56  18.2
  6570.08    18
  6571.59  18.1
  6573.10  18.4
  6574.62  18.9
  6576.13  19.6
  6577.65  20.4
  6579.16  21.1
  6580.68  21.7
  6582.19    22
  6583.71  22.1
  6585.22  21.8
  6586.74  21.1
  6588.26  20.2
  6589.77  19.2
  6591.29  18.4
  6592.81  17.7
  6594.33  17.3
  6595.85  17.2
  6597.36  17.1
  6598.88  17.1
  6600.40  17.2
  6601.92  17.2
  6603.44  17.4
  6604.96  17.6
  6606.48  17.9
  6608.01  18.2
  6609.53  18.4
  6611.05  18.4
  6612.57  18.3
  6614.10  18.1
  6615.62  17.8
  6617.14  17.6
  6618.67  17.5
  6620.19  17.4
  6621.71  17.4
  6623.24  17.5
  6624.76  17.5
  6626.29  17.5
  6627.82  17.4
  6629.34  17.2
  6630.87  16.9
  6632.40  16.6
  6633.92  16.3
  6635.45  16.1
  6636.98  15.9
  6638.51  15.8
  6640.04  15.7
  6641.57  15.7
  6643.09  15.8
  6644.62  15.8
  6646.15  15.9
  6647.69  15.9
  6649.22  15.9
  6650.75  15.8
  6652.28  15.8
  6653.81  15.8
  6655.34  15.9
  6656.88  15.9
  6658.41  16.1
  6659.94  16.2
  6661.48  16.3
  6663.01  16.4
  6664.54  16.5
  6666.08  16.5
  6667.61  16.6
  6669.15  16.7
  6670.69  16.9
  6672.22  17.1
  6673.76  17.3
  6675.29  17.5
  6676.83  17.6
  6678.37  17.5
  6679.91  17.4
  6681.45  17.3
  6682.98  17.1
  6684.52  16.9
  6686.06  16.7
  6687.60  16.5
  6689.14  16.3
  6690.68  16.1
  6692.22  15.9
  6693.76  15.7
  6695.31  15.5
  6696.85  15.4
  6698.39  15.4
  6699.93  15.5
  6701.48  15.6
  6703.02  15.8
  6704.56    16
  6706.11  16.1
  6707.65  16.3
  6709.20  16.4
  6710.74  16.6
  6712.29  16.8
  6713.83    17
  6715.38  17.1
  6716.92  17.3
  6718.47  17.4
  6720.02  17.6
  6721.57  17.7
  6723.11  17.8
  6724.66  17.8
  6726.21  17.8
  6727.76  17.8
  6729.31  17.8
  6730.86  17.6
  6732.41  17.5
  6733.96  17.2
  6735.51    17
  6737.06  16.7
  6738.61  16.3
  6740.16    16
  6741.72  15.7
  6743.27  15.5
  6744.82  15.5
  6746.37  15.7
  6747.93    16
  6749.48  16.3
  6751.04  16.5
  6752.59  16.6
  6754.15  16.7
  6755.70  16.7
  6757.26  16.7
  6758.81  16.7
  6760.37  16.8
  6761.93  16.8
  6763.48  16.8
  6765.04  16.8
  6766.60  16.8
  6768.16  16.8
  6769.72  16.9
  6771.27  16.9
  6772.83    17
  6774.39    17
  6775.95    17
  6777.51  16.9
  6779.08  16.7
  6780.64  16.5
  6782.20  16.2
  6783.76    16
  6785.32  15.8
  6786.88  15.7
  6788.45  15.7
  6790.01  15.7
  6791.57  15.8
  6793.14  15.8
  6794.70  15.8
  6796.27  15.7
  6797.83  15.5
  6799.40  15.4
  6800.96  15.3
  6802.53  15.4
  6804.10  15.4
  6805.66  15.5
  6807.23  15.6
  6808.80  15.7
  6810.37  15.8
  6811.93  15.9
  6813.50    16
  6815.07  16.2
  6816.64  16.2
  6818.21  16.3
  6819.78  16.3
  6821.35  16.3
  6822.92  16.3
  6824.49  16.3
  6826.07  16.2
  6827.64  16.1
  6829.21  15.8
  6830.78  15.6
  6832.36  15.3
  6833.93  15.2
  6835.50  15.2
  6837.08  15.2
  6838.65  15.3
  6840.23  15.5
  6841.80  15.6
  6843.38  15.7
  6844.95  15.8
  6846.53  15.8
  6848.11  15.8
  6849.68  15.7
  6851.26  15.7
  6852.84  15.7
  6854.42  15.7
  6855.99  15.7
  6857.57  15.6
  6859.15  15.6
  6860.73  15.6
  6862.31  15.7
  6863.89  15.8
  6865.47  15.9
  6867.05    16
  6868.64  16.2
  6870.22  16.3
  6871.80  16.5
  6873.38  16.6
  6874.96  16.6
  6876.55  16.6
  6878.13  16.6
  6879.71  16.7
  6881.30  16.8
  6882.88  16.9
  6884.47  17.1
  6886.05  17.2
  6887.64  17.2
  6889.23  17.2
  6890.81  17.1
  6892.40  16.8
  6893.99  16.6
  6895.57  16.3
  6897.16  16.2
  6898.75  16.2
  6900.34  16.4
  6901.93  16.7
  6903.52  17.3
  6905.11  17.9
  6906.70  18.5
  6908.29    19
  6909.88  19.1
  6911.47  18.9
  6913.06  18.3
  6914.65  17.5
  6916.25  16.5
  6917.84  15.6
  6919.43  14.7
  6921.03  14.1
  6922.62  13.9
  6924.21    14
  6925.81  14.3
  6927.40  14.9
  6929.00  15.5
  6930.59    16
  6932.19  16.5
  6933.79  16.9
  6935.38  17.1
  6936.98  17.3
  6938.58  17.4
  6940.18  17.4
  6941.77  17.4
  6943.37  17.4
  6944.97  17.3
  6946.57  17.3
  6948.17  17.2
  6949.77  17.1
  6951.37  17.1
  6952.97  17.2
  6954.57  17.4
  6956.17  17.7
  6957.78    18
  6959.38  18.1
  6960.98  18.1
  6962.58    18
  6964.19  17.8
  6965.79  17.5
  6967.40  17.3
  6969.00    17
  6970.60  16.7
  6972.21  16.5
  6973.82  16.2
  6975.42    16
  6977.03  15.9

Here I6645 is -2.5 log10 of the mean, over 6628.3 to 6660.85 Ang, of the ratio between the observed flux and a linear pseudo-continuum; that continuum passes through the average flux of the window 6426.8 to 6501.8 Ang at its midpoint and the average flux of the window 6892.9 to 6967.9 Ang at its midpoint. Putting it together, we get 0.06 mag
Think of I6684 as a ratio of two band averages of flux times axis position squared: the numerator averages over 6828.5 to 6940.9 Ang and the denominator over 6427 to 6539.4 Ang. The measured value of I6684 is 1.10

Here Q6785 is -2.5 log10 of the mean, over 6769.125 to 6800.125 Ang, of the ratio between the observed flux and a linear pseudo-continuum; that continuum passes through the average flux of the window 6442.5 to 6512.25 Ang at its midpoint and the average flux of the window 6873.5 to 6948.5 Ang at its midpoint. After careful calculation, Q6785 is 0.035 mag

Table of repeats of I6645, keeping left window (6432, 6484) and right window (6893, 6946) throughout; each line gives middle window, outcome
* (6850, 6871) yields 0.06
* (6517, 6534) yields 0.07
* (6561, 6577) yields -0.12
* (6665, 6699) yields 0.01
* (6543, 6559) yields -0.06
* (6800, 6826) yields 0.05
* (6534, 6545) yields 0.04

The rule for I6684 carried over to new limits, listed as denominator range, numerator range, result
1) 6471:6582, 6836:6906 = 1.04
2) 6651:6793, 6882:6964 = 1.08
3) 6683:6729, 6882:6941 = 1.07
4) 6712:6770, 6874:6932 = 1.03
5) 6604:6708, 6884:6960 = 1.09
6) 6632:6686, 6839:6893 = 1.05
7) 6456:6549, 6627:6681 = 1.04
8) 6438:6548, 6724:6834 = 1.07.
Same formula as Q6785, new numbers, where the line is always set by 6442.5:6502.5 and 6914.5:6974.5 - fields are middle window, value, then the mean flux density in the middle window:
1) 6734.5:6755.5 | 0.03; 16.2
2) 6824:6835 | 0.06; 15.8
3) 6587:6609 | -0.07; 17.9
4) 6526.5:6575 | -0.05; 17.5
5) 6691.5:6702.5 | 0.08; 15.6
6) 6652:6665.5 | 0.04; 16.1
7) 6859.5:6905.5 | 0.01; 16.6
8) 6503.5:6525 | 0.03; 16.4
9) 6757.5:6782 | -0.01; 16.8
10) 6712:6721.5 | -0.03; 17.3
